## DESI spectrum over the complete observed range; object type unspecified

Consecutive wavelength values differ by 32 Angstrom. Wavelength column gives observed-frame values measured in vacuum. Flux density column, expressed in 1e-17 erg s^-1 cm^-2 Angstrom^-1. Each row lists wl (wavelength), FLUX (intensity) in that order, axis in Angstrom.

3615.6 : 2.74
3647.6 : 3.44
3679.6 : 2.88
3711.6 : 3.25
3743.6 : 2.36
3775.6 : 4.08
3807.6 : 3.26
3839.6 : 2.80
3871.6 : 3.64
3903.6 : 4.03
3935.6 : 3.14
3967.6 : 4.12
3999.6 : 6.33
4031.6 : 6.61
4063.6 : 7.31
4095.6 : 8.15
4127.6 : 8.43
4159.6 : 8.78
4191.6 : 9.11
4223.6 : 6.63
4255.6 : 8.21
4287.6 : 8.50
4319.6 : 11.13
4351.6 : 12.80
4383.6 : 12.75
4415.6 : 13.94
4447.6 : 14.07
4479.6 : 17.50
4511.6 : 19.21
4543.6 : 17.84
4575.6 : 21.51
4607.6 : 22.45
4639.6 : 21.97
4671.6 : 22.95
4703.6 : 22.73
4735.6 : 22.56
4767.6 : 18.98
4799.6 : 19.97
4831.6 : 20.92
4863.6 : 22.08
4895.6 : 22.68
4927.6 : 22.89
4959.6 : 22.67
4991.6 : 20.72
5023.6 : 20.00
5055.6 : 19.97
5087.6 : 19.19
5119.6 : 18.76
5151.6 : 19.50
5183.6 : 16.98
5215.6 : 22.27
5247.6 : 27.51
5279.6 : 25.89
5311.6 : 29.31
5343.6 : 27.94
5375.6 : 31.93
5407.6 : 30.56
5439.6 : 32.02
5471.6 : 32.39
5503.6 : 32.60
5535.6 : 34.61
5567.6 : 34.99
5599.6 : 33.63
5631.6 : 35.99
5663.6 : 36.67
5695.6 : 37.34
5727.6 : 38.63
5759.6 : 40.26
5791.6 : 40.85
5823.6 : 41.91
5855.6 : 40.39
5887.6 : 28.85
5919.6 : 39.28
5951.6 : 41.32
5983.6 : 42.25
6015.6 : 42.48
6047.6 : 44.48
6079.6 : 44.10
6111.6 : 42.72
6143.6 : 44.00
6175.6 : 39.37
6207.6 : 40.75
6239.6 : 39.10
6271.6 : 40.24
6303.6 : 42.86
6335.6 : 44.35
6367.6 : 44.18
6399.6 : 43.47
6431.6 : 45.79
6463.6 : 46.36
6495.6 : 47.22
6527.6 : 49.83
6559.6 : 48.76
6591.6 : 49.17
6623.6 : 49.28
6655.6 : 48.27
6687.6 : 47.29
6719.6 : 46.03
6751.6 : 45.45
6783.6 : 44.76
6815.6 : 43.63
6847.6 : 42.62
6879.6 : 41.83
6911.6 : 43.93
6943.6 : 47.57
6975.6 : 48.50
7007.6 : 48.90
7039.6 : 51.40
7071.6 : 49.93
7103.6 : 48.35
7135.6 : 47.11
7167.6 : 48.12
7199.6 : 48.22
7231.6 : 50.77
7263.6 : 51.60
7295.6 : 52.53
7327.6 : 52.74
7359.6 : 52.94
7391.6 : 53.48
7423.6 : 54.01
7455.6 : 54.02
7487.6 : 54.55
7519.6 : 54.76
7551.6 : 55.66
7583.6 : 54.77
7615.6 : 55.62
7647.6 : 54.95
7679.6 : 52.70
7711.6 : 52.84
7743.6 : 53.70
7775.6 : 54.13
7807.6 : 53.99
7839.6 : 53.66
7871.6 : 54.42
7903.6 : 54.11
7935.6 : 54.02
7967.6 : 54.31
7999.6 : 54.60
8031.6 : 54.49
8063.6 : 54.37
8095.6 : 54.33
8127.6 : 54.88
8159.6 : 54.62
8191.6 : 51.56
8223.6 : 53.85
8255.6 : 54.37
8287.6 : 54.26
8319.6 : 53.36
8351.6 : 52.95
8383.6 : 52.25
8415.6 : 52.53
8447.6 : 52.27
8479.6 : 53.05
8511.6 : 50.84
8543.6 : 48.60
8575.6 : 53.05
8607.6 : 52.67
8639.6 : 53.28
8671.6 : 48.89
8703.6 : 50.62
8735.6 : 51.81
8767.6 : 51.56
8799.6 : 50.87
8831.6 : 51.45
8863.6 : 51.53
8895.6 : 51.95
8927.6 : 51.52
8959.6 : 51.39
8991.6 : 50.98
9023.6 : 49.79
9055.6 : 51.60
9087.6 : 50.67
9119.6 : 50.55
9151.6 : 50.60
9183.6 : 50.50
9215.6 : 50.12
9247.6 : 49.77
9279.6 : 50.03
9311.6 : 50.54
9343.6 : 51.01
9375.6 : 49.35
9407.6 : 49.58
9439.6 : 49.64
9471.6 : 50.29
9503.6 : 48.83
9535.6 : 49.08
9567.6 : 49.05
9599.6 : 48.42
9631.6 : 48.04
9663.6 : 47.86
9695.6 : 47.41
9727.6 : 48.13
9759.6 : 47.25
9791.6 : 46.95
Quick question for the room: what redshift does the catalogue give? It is 0.00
